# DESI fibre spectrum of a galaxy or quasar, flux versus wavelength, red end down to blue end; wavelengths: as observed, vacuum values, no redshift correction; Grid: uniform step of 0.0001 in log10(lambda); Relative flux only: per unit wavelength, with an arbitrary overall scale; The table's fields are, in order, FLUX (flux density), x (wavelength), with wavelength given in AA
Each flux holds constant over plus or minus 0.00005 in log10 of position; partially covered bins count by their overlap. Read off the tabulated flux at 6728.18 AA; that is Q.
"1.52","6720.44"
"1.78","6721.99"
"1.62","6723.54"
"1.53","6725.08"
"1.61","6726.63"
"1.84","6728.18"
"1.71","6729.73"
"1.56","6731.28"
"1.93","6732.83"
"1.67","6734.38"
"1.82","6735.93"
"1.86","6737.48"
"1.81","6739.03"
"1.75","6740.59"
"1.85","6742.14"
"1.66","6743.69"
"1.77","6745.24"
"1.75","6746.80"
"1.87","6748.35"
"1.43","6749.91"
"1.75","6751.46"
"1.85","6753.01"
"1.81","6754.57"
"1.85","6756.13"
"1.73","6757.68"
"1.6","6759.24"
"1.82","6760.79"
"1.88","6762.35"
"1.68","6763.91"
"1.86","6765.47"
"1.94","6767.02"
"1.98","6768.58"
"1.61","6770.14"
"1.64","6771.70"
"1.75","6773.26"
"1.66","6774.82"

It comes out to 1.84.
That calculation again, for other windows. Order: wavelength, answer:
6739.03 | 1.81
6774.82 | 1.66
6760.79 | 1.82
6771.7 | 1.64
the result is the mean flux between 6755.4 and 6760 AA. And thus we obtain 1.73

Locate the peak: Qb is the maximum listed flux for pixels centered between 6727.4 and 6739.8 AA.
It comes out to 1.93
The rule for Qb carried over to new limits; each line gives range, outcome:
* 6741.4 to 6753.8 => 1.87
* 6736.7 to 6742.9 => 1.86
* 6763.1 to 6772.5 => 1.98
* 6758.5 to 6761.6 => 1.82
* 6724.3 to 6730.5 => 1.84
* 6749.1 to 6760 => 1.85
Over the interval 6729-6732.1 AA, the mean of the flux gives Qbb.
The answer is 1.64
